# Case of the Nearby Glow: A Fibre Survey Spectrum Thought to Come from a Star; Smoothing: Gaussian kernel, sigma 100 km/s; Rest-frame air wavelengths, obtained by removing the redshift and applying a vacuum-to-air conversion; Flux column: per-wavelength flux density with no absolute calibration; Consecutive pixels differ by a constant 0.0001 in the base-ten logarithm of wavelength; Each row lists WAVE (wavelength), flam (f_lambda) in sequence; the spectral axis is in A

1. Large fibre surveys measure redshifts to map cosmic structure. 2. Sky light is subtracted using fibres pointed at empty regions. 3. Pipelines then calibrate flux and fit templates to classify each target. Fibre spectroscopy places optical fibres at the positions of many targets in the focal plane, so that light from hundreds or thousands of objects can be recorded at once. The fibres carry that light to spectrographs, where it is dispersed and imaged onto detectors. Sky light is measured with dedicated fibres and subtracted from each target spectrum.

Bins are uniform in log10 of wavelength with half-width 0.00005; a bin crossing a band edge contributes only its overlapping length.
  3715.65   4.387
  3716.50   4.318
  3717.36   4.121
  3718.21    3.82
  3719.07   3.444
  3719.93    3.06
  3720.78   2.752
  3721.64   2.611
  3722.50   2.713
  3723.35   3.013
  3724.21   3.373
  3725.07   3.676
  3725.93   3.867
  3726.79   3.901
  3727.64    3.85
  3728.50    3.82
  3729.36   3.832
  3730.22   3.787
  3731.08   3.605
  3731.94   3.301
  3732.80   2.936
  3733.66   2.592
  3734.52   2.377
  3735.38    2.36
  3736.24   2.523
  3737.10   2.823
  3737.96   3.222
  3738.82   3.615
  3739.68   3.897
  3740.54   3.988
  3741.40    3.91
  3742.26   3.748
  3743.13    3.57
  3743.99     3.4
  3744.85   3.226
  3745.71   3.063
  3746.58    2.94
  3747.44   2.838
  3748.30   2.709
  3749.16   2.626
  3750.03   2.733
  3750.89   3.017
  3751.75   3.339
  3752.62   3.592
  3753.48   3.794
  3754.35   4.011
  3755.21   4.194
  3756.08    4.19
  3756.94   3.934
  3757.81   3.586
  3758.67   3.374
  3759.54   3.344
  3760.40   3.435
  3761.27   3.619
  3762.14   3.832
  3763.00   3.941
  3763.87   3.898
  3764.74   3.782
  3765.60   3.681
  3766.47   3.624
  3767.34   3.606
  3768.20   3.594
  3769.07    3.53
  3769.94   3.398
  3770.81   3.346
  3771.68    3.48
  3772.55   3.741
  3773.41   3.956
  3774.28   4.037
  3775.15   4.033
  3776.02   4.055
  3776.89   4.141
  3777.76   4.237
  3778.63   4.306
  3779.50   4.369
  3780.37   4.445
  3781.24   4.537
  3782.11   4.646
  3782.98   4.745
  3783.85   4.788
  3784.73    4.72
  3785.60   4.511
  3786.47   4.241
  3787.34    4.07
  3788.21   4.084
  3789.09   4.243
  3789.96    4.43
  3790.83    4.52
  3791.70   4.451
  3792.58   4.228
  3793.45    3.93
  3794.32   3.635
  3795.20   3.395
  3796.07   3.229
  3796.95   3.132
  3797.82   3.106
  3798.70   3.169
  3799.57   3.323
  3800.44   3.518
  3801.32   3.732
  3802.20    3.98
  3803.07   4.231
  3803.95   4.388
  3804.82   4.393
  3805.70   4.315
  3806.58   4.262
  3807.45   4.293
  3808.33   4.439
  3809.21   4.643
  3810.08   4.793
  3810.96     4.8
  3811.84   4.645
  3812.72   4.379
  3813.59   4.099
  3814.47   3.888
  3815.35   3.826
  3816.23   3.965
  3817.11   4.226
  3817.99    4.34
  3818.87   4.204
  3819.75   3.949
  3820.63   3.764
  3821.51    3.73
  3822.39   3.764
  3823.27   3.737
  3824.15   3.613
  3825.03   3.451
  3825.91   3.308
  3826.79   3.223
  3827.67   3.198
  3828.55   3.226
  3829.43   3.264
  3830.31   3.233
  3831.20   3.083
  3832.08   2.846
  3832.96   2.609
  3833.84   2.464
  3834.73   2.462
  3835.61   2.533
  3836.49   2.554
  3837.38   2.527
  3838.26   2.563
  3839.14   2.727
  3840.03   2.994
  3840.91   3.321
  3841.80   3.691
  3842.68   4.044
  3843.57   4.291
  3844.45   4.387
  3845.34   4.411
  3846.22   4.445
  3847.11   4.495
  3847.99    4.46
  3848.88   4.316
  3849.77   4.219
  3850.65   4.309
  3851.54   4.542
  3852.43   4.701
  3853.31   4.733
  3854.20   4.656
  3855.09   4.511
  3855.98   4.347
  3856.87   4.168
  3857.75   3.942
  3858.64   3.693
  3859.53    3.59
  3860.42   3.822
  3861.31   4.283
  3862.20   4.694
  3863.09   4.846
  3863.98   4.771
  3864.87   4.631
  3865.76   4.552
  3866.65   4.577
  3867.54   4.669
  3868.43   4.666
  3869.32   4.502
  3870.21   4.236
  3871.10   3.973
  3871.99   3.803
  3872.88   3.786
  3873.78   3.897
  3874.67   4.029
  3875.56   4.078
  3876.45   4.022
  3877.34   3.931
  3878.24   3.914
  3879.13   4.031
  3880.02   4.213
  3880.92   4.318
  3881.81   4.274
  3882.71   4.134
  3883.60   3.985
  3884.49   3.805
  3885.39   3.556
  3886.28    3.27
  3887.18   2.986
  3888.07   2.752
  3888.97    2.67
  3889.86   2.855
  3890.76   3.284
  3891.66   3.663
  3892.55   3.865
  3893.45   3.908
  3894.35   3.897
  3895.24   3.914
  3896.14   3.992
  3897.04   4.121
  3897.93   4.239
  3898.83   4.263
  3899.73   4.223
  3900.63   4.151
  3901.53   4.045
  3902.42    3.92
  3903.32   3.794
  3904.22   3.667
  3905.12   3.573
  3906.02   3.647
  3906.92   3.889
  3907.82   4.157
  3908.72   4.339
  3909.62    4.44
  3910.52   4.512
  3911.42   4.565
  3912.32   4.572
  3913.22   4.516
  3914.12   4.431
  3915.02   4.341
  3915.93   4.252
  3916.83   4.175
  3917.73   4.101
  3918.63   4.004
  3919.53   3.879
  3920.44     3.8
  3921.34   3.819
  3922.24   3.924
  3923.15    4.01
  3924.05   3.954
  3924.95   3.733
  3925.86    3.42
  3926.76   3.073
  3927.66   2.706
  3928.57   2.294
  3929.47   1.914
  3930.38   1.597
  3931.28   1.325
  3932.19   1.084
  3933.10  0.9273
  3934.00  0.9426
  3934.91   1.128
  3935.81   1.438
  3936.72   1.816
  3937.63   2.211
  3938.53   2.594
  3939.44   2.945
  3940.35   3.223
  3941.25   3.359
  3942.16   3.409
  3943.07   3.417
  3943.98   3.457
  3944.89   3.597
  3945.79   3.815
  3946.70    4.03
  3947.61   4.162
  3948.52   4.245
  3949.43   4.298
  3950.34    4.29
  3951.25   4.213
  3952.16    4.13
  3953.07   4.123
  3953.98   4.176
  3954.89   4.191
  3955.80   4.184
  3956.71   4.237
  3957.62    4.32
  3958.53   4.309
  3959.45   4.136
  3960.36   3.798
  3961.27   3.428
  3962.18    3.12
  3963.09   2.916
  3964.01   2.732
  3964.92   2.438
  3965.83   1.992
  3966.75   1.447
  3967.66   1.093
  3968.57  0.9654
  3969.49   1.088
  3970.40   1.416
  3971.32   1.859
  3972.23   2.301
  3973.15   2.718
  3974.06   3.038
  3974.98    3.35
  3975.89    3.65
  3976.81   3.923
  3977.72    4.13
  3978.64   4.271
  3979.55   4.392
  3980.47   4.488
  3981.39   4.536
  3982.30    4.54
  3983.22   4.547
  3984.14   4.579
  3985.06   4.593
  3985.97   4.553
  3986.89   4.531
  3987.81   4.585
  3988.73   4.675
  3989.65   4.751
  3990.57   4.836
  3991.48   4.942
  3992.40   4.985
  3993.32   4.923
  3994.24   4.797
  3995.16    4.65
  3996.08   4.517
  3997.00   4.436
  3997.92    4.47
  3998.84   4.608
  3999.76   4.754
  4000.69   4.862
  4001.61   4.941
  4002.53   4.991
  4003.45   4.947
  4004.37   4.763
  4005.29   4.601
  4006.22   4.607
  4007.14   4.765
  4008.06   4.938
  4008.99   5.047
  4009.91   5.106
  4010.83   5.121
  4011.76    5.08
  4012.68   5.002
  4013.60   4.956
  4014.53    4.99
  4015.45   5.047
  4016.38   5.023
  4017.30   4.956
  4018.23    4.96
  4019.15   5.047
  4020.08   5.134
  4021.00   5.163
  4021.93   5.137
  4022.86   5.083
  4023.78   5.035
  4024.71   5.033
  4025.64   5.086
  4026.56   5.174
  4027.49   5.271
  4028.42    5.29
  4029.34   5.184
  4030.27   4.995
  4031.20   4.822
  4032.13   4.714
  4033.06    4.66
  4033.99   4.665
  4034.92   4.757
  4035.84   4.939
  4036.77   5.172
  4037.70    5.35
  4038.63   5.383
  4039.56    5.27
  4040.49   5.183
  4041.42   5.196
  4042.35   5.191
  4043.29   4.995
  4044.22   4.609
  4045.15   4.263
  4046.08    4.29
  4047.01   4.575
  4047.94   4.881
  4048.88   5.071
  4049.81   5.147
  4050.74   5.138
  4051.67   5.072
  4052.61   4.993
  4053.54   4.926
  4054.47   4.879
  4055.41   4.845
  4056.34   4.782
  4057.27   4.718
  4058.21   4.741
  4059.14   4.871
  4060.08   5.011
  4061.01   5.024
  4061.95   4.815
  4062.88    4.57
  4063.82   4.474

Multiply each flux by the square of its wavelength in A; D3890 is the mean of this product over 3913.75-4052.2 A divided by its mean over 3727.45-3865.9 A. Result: 1.18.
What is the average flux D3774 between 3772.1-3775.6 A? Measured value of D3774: 3.95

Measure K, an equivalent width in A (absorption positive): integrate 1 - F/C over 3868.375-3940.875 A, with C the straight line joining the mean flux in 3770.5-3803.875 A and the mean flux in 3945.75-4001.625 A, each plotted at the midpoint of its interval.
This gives 6.9 A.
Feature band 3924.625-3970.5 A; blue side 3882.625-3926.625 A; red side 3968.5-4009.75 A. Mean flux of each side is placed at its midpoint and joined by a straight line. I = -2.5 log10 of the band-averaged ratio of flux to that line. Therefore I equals 0.354 mag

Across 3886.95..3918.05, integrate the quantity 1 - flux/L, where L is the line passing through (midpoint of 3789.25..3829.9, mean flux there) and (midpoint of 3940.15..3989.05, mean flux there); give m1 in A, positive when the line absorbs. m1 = -1.9 A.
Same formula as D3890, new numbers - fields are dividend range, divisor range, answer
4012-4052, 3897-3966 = 1.50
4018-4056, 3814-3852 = 1.54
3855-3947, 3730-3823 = 1.03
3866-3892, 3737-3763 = 1.19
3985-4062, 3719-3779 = 1.62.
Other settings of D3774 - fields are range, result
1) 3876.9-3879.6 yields 3.96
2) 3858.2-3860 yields 3.64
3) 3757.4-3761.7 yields 3.47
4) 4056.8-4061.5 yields 4.87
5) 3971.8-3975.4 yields 2.85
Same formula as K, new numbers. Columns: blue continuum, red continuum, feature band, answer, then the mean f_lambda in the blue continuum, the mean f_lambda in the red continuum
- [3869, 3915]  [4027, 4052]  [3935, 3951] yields 3.82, 3.94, 4.97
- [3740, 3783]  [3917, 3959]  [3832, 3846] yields 1.29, 3.69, 3.26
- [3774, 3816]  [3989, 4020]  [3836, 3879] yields 2.74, 4.15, 4.86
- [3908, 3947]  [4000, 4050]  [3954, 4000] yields 4.26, 3.24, 4.97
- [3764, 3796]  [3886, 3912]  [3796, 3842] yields 4.35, 4.06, 3.82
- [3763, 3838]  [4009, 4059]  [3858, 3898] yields 2.32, 3.83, 4.98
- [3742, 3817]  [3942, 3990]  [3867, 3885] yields -1.82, 3.88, 3.61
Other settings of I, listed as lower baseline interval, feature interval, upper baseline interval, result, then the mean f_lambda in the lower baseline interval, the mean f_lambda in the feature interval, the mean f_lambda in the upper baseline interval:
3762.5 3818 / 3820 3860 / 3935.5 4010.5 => 0.10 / 4.05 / 3.65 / 3.84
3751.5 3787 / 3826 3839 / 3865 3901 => 0.35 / 3.95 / 2.85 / 3.93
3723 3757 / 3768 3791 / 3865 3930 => -0.18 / 3.37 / 4.16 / 3.9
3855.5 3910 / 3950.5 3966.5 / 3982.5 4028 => 0.23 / 3.99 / 3.65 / 4.87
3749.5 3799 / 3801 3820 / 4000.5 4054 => -0.06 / 3.88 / 4.27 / 4.98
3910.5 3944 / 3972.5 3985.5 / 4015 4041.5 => 0.02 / 3.1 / 4.03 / 5.06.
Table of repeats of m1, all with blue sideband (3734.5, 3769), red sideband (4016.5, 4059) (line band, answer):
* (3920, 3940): 8.7 A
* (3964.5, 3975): 6.1 A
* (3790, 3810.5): -1.5 A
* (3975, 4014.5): 0.7 A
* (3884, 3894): 2.0 A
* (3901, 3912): 0.6 A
